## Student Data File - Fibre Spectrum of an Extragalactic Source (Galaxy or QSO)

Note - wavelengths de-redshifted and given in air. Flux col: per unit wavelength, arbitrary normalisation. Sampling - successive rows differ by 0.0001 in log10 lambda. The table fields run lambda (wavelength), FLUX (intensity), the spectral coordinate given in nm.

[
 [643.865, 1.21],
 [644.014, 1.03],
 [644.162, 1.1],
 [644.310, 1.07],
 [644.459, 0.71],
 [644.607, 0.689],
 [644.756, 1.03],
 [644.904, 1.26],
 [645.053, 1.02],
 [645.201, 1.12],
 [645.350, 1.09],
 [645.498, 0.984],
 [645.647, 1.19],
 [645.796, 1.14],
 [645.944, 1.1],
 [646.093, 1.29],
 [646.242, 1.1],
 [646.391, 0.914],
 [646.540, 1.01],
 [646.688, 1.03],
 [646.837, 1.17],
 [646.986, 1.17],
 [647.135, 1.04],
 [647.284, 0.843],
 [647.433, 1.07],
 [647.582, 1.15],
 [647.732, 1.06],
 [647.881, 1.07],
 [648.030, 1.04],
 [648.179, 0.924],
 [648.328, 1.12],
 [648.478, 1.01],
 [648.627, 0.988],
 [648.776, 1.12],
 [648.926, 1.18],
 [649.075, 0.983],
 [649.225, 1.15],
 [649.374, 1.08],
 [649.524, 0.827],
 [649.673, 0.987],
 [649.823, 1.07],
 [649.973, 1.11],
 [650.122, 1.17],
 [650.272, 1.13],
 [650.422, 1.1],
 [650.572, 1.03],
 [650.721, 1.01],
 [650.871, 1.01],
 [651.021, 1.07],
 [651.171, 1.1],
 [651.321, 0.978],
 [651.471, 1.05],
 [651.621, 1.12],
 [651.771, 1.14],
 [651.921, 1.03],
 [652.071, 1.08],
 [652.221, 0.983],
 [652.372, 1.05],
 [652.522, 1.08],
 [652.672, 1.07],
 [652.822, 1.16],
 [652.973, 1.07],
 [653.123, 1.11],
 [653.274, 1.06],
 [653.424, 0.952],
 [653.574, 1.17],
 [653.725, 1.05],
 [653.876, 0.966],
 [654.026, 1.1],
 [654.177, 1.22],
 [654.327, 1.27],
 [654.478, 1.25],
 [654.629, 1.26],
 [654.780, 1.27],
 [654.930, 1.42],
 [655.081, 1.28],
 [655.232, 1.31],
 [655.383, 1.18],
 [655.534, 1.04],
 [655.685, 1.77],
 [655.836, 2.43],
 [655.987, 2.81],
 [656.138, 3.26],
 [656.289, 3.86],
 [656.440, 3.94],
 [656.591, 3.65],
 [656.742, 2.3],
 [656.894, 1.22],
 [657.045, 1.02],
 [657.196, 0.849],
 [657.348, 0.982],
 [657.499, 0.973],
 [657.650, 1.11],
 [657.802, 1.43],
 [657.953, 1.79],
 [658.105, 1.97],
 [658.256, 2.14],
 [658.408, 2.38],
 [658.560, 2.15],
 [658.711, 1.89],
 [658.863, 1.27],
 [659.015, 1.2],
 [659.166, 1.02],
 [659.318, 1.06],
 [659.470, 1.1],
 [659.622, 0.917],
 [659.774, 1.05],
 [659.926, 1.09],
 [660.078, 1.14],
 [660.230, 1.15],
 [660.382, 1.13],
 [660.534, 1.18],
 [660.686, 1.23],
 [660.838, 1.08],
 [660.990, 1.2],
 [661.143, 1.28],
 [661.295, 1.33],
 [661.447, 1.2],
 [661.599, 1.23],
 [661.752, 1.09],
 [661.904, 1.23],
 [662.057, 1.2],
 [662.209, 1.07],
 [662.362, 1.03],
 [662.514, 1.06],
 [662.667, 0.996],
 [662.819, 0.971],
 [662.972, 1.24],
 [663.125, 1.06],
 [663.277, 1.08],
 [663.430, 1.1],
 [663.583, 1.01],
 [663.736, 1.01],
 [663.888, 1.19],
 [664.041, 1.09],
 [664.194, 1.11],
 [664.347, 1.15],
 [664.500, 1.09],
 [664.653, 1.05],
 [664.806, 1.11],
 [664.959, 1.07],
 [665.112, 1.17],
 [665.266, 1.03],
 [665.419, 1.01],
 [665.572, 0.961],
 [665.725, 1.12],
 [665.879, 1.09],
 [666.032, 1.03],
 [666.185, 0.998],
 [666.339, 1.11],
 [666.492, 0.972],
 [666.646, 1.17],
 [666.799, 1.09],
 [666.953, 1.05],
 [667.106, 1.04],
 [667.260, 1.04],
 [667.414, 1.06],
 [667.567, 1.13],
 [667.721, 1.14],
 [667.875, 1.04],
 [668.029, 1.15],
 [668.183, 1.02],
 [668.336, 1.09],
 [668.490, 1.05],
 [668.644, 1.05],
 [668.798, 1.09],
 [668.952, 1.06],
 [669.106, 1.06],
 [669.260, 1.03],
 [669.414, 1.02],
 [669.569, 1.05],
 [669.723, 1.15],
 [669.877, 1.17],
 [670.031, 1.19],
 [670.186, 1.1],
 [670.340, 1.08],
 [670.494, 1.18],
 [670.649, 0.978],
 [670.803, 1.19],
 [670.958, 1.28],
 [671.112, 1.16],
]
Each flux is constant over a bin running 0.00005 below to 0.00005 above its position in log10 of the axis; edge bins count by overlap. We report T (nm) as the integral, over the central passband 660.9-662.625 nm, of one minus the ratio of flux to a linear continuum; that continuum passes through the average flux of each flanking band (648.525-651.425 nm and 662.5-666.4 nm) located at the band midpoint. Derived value -0.16 nm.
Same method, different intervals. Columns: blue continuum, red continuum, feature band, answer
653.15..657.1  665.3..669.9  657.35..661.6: 0.46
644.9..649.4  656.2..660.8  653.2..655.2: 0.33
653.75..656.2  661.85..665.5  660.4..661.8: 0.02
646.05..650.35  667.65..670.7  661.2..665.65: -0.10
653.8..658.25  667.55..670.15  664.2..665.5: 0.20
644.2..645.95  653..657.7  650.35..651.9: 0.36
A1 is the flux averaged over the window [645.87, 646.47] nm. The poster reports 1.1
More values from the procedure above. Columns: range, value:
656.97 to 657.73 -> 0.989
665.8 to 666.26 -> 1.04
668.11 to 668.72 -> 1.05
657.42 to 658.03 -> 1.33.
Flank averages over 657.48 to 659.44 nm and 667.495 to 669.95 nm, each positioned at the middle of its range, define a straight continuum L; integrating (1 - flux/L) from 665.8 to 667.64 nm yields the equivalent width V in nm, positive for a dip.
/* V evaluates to 0.17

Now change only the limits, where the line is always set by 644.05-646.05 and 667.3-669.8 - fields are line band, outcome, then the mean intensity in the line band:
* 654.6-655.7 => -0.25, 1.29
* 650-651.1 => -0.03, 1.08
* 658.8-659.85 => -0.02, 1.09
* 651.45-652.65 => -0.02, 1.07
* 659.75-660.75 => -0.07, 1.14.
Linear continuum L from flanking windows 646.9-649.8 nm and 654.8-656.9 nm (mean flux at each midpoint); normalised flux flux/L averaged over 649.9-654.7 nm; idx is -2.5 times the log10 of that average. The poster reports 0.45 mag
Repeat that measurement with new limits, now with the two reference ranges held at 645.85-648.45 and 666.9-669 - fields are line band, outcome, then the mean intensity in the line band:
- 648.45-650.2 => 0.01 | 1.06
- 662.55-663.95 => 0.00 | 1.07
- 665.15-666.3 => 0.03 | 1.04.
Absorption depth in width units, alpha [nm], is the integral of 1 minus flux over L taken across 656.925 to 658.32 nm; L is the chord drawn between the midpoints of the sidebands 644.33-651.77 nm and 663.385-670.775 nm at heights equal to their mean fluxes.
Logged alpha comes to -0.37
